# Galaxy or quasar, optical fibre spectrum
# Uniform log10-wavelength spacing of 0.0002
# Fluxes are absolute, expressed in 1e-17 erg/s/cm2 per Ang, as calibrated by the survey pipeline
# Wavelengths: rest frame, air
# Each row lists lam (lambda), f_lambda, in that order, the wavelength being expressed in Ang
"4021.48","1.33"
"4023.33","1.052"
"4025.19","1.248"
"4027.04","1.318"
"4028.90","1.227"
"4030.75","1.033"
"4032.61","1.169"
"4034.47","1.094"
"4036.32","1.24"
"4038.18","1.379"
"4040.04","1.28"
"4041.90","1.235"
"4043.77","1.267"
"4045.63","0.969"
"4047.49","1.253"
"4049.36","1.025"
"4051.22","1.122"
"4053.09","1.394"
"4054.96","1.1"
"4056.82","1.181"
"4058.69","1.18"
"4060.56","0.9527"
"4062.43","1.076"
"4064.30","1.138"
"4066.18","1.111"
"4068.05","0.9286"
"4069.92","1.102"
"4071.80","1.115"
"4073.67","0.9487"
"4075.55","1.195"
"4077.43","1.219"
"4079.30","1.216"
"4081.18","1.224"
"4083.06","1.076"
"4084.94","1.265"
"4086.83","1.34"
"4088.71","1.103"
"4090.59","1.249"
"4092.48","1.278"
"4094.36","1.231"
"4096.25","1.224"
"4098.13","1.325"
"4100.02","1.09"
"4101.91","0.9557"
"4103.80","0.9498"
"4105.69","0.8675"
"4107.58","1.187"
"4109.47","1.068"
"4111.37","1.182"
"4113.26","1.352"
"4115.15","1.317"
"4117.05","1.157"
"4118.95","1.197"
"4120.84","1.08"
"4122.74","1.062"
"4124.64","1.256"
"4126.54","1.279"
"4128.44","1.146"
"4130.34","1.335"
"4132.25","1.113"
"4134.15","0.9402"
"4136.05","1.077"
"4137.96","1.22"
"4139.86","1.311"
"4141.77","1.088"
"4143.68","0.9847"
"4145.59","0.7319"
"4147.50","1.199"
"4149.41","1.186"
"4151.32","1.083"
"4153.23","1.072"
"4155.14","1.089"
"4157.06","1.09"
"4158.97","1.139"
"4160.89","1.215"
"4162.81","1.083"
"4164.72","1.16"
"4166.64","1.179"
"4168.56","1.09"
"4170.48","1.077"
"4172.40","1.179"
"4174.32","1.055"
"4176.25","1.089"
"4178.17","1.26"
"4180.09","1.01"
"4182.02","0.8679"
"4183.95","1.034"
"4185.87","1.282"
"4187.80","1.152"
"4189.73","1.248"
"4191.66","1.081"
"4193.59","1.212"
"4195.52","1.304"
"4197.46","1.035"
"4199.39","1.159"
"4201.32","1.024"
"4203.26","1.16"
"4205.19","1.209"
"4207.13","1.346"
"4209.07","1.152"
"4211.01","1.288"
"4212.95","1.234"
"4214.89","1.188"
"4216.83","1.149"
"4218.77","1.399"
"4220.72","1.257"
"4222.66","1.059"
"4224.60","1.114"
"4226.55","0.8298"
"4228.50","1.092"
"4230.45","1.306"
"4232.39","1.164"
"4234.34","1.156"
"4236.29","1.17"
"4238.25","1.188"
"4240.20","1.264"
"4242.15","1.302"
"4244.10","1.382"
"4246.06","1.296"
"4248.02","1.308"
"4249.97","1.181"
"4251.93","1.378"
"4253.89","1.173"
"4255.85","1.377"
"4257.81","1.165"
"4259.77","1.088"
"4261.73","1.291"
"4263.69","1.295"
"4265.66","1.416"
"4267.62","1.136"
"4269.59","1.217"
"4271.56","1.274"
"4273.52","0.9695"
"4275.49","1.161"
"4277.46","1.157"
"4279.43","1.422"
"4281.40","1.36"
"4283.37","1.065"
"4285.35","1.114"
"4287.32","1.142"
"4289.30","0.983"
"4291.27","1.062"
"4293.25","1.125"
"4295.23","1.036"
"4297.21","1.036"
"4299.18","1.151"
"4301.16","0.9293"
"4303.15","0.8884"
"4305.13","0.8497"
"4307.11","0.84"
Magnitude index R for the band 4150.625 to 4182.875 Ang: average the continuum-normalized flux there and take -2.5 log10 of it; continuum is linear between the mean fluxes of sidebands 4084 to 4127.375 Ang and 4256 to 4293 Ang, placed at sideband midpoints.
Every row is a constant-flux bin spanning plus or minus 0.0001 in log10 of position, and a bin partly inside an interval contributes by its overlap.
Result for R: 0.07 mag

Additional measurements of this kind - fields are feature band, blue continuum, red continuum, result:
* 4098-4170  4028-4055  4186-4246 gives 0.06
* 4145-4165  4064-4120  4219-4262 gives 0.07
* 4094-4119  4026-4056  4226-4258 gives 0.05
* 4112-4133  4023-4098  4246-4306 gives -0.04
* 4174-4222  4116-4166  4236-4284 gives 0.01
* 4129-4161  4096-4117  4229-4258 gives 0.06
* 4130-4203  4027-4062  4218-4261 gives 0.08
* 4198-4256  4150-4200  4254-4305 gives -0.06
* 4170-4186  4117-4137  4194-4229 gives 0.07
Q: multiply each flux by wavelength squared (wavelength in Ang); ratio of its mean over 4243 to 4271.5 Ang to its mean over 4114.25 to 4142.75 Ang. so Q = 1.15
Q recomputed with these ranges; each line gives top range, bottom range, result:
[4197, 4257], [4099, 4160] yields 1.13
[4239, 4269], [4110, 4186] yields 1.18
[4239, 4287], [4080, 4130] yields 1.14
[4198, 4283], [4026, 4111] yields 1.14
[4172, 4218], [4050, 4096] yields 1.06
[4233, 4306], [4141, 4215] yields 1.09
